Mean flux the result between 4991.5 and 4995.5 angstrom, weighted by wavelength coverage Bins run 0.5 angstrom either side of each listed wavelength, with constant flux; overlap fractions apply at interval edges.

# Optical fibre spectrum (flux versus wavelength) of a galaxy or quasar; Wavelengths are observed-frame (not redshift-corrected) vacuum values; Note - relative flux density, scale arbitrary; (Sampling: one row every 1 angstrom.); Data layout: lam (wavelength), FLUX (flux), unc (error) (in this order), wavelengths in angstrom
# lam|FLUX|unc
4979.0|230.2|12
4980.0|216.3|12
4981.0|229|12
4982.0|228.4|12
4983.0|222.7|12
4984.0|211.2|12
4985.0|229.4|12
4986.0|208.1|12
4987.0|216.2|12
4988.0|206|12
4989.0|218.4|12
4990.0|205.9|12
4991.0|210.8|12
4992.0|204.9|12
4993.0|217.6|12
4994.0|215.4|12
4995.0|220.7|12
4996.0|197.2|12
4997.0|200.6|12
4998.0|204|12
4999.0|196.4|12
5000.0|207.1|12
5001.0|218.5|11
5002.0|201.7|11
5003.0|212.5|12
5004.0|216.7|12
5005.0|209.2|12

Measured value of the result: 215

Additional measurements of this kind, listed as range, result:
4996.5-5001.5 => 205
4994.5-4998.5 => 206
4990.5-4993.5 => 211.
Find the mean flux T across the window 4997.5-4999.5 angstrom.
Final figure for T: 200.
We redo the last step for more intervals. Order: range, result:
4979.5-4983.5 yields 224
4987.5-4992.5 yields 209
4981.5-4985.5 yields 223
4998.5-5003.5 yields 207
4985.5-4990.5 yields 211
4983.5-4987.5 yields 216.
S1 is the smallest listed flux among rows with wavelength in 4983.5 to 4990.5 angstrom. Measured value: 205.9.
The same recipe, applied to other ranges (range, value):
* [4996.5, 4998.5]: 200.6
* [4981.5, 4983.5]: 222.7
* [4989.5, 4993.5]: 204.9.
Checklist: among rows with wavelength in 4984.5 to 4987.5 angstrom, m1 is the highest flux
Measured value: 229.4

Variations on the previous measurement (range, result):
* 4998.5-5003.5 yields 218.5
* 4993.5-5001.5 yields 220.7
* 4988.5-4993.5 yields 218.4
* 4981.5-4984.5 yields 228.4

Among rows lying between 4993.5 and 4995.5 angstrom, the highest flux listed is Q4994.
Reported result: 220.7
